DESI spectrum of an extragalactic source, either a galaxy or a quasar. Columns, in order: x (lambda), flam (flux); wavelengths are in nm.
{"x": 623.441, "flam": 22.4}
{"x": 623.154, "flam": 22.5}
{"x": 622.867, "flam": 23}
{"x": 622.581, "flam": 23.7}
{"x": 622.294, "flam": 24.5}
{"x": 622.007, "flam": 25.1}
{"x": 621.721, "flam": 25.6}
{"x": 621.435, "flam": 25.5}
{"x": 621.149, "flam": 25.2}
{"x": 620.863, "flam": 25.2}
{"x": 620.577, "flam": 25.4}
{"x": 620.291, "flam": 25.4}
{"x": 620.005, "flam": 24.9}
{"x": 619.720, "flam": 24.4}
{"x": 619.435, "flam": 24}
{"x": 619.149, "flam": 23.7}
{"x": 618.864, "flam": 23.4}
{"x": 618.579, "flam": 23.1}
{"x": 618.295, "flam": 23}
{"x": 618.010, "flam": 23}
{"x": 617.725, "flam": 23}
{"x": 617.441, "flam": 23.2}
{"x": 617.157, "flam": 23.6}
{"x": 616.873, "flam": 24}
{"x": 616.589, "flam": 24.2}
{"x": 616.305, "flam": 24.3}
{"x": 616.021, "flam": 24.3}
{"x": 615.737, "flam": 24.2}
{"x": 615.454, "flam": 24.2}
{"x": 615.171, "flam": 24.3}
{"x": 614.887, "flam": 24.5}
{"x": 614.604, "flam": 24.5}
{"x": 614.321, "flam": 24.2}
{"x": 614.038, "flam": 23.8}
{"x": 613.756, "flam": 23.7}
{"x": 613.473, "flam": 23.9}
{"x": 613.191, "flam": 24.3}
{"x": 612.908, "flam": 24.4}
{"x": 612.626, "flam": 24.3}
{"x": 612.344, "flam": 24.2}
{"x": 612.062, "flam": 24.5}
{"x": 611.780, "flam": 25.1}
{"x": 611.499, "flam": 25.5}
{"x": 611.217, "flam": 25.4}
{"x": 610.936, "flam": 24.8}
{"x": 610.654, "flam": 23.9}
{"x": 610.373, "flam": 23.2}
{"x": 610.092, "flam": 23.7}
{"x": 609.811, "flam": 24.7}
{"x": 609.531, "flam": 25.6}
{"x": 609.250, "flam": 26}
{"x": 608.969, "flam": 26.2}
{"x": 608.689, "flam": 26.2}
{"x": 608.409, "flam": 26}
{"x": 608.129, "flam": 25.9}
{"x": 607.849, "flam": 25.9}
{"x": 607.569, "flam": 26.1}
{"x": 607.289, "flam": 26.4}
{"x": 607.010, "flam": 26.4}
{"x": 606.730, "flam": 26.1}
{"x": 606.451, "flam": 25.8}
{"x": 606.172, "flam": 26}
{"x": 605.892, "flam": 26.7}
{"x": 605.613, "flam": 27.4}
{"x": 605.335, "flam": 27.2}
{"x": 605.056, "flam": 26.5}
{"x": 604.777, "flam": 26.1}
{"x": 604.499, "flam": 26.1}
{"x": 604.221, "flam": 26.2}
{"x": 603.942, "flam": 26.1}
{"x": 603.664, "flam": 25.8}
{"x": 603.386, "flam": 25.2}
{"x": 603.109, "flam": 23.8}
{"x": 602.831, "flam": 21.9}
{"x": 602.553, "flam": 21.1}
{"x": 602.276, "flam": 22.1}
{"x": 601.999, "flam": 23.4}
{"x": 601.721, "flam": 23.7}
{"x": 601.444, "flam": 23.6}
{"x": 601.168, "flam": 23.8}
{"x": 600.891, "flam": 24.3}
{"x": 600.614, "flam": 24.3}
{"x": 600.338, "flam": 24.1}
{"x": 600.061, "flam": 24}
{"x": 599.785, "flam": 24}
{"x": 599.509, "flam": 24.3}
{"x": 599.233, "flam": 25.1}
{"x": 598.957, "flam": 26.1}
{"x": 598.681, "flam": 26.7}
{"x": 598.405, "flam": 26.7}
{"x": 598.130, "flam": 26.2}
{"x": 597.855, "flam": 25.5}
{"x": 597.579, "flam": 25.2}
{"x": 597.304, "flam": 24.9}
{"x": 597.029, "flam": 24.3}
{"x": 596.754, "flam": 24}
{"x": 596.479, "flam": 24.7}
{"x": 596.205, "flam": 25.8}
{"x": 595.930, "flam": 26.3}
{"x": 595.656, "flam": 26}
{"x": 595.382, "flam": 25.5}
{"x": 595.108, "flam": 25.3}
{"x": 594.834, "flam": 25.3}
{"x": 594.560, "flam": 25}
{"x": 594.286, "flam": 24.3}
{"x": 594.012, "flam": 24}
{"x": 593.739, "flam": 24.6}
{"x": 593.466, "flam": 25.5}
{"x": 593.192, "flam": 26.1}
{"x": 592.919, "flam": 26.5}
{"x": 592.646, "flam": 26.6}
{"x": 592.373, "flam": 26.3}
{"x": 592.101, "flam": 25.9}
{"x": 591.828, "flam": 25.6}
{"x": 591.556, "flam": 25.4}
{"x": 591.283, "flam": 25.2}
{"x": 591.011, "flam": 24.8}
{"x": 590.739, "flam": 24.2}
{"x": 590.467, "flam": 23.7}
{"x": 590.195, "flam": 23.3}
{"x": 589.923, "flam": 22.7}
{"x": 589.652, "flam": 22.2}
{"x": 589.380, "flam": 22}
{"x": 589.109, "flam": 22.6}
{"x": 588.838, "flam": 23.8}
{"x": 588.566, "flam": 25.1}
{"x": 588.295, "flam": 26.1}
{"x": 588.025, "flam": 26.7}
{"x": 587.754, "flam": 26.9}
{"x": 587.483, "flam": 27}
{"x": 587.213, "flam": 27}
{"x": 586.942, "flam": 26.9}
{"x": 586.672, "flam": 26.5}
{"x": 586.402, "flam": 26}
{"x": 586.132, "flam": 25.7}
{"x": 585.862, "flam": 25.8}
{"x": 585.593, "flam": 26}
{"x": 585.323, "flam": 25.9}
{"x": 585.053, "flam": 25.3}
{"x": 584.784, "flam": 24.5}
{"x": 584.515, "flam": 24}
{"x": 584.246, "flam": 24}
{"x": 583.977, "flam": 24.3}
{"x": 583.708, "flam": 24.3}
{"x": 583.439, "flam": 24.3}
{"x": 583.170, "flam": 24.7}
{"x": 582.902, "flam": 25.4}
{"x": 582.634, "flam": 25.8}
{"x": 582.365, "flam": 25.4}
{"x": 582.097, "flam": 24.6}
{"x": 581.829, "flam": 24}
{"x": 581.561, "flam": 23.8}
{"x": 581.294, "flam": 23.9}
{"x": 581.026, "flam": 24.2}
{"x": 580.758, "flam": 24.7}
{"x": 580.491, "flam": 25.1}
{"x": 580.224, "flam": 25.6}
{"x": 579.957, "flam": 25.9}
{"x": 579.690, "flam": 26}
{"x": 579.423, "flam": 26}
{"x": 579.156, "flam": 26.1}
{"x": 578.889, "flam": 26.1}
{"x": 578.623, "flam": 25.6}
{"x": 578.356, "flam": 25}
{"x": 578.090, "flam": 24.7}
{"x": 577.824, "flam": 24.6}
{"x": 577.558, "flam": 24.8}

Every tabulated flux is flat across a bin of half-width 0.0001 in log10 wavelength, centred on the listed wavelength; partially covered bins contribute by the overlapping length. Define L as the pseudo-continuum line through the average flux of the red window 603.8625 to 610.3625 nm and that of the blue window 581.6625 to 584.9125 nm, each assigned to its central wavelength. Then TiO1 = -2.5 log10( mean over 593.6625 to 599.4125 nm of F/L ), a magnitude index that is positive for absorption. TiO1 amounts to 0.00 mag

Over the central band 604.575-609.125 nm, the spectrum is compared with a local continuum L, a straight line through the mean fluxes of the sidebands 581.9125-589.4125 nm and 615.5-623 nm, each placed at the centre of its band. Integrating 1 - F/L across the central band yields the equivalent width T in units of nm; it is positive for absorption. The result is -0.316 nm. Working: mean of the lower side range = 25.3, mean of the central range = 26.3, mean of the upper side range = 24.2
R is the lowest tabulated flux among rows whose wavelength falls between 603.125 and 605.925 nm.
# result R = 25.2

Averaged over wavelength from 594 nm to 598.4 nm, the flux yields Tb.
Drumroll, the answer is 25.2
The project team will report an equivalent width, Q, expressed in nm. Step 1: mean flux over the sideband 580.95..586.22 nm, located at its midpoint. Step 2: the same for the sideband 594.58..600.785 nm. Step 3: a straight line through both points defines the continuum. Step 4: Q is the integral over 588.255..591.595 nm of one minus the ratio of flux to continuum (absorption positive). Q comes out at 0.15 nm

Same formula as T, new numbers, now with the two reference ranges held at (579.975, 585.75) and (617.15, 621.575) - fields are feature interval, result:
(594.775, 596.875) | -0.07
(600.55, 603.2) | 0.14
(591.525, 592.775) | -0.07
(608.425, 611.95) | -0.11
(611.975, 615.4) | 0.00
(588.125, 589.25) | 0.01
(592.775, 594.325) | -0.04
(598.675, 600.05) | -0.03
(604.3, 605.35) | -0.09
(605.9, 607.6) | -0.13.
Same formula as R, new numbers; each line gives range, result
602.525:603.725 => 21.1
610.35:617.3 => 23.2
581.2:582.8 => 23.8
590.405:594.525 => 23.7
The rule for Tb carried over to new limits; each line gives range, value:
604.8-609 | 26.3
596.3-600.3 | 25.1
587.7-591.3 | 24.1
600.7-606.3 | 24.8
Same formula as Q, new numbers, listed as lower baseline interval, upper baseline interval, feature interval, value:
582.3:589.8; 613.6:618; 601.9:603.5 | 0.11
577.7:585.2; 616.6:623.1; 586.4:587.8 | -0.11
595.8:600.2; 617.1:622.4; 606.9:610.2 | -0.13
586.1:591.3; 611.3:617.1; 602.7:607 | -0.23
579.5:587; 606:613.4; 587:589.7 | 0.00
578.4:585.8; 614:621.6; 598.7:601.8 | 0.02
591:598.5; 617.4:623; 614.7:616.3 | 0.01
